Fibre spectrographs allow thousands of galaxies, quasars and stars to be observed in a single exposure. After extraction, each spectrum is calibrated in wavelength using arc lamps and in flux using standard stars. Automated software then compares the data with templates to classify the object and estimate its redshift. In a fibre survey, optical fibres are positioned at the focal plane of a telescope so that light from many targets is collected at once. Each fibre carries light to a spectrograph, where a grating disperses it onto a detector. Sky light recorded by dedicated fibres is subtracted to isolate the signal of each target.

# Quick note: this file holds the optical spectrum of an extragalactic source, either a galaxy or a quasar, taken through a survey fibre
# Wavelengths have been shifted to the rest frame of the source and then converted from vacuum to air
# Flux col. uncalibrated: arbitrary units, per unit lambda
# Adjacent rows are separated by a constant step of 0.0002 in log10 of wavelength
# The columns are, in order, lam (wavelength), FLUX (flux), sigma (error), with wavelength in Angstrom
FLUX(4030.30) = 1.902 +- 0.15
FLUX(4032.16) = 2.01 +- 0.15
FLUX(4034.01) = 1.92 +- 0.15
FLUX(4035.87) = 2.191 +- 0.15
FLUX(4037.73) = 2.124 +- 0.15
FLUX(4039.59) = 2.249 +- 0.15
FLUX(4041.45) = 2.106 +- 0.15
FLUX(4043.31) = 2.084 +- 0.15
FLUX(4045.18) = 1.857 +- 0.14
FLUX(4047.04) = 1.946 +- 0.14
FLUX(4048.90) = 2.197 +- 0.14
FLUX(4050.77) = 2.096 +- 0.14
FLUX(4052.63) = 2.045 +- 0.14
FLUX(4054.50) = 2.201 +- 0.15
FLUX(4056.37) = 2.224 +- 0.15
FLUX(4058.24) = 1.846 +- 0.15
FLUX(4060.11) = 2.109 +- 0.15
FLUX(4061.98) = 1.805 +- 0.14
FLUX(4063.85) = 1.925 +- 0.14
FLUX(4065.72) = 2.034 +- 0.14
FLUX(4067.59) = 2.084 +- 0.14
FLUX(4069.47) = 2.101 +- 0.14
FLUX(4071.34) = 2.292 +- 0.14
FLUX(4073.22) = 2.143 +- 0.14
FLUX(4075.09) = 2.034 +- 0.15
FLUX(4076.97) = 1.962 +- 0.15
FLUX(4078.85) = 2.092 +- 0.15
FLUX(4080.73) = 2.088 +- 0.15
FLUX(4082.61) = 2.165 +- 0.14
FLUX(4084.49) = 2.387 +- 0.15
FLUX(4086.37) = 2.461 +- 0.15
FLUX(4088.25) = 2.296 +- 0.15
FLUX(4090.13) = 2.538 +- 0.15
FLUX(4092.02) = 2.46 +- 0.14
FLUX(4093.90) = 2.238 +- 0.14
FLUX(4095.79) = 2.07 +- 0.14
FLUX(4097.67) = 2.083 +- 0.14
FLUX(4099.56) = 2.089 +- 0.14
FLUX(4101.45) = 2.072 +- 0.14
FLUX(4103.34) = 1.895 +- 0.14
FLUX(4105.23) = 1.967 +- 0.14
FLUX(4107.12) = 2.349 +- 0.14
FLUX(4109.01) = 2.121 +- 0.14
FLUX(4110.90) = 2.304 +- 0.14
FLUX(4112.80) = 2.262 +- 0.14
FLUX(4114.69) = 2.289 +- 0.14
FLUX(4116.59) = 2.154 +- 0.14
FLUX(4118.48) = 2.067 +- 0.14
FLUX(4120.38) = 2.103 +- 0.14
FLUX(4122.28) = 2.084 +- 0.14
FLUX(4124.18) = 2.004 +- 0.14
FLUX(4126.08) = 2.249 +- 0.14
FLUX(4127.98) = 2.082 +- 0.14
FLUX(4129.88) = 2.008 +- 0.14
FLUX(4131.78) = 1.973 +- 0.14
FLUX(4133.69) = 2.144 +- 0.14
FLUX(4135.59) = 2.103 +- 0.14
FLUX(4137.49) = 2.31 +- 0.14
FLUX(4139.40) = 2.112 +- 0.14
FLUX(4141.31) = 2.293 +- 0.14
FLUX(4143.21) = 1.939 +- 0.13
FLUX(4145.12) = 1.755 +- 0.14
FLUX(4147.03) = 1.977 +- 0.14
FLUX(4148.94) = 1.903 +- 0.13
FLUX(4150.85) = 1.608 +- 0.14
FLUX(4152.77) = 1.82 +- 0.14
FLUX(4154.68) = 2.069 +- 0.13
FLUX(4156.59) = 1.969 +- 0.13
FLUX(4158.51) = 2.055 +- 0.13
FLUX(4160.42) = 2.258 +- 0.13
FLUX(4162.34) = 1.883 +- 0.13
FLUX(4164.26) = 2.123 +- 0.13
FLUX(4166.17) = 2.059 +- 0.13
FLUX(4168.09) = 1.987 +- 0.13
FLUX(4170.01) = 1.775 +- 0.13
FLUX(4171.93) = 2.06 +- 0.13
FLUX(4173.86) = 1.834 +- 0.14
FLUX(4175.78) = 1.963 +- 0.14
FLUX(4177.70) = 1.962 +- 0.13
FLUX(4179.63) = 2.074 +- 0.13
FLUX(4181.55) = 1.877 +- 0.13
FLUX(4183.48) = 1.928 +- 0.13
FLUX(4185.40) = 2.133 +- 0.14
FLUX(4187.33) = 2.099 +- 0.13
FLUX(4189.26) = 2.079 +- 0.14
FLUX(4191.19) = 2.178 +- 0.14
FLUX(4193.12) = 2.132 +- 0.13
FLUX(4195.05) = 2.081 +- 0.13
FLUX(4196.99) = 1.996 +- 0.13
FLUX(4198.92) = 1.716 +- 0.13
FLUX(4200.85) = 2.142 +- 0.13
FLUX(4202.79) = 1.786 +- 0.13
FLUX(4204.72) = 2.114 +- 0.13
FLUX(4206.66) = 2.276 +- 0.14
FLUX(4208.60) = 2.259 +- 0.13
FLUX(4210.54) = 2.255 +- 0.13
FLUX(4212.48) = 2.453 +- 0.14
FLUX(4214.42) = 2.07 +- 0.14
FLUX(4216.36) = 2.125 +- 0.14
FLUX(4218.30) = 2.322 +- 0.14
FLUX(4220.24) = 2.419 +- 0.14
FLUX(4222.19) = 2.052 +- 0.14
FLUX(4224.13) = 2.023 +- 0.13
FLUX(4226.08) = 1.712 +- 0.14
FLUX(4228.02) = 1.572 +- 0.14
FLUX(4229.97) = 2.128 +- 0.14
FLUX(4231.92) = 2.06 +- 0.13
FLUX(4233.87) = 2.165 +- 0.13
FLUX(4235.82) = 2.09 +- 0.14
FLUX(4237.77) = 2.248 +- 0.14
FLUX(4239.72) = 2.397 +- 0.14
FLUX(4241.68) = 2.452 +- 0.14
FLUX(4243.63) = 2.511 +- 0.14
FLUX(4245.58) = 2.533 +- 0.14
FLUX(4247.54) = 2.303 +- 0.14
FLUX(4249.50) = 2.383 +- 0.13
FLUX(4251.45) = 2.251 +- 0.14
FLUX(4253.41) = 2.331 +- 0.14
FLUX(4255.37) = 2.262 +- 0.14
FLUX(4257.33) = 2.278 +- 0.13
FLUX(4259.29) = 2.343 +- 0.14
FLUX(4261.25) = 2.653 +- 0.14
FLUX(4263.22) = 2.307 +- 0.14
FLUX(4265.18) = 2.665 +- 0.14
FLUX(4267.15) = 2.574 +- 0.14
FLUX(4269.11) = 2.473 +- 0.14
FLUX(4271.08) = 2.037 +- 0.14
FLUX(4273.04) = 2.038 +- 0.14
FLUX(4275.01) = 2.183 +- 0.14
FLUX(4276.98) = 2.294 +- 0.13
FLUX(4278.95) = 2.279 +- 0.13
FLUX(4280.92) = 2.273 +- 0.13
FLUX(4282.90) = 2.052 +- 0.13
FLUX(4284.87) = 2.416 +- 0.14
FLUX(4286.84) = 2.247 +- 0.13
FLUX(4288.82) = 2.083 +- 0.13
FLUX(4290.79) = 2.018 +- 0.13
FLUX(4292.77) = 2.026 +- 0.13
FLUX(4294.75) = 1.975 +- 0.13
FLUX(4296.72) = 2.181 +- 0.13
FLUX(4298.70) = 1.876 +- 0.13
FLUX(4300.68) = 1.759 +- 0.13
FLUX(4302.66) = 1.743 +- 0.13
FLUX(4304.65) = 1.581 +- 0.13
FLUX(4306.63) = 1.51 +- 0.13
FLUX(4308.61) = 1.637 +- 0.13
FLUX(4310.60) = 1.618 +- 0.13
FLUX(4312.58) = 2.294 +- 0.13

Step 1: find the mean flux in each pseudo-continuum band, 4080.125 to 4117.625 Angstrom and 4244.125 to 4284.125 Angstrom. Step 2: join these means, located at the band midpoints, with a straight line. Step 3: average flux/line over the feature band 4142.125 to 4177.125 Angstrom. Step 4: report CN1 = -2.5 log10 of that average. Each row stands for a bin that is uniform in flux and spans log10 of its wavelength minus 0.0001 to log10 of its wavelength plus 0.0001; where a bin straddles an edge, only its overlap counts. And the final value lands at 0.16 mag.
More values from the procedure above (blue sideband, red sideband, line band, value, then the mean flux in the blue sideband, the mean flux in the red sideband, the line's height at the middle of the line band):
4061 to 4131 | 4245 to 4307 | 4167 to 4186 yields 0.109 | 2.14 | 2.19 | 2.16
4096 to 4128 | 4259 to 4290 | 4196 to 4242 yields 0.065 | 2.13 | 2.3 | 2.24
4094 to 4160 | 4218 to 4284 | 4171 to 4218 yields 0.052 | 2.07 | 2.25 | 2.17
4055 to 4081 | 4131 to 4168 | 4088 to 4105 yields -0.071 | 2.05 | 2.02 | 2.04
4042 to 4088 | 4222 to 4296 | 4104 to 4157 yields 0.035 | 2.09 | 2.23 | 2.14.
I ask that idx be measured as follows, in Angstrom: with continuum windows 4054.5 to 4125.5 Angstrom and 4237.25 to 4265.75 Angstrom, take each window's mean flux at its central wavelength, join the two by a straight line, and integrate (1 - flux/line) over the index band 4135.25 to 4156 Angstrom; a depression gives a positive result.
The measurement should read 2.3 Angstrom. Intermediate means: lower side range 2.14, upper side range 2.39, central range 1.99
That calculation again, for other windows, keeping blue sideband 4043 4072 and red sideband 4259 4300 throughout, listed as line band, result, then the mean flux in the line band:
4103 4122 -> -0.6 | 2.16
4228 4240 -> 0.4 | 2.12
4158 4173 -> 0.8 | 2.02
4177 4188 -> 0.7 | 2.01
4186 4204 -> 1.1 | 2.03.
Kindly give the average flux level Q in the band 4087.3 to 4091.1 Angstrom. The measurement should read 2.42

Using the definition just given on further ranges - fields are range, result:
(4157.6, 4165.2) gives 2.08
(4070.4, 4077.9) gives 2.11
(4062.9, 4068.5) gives 2.02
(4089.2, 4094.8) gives 2.41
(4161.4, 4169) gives 2.01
